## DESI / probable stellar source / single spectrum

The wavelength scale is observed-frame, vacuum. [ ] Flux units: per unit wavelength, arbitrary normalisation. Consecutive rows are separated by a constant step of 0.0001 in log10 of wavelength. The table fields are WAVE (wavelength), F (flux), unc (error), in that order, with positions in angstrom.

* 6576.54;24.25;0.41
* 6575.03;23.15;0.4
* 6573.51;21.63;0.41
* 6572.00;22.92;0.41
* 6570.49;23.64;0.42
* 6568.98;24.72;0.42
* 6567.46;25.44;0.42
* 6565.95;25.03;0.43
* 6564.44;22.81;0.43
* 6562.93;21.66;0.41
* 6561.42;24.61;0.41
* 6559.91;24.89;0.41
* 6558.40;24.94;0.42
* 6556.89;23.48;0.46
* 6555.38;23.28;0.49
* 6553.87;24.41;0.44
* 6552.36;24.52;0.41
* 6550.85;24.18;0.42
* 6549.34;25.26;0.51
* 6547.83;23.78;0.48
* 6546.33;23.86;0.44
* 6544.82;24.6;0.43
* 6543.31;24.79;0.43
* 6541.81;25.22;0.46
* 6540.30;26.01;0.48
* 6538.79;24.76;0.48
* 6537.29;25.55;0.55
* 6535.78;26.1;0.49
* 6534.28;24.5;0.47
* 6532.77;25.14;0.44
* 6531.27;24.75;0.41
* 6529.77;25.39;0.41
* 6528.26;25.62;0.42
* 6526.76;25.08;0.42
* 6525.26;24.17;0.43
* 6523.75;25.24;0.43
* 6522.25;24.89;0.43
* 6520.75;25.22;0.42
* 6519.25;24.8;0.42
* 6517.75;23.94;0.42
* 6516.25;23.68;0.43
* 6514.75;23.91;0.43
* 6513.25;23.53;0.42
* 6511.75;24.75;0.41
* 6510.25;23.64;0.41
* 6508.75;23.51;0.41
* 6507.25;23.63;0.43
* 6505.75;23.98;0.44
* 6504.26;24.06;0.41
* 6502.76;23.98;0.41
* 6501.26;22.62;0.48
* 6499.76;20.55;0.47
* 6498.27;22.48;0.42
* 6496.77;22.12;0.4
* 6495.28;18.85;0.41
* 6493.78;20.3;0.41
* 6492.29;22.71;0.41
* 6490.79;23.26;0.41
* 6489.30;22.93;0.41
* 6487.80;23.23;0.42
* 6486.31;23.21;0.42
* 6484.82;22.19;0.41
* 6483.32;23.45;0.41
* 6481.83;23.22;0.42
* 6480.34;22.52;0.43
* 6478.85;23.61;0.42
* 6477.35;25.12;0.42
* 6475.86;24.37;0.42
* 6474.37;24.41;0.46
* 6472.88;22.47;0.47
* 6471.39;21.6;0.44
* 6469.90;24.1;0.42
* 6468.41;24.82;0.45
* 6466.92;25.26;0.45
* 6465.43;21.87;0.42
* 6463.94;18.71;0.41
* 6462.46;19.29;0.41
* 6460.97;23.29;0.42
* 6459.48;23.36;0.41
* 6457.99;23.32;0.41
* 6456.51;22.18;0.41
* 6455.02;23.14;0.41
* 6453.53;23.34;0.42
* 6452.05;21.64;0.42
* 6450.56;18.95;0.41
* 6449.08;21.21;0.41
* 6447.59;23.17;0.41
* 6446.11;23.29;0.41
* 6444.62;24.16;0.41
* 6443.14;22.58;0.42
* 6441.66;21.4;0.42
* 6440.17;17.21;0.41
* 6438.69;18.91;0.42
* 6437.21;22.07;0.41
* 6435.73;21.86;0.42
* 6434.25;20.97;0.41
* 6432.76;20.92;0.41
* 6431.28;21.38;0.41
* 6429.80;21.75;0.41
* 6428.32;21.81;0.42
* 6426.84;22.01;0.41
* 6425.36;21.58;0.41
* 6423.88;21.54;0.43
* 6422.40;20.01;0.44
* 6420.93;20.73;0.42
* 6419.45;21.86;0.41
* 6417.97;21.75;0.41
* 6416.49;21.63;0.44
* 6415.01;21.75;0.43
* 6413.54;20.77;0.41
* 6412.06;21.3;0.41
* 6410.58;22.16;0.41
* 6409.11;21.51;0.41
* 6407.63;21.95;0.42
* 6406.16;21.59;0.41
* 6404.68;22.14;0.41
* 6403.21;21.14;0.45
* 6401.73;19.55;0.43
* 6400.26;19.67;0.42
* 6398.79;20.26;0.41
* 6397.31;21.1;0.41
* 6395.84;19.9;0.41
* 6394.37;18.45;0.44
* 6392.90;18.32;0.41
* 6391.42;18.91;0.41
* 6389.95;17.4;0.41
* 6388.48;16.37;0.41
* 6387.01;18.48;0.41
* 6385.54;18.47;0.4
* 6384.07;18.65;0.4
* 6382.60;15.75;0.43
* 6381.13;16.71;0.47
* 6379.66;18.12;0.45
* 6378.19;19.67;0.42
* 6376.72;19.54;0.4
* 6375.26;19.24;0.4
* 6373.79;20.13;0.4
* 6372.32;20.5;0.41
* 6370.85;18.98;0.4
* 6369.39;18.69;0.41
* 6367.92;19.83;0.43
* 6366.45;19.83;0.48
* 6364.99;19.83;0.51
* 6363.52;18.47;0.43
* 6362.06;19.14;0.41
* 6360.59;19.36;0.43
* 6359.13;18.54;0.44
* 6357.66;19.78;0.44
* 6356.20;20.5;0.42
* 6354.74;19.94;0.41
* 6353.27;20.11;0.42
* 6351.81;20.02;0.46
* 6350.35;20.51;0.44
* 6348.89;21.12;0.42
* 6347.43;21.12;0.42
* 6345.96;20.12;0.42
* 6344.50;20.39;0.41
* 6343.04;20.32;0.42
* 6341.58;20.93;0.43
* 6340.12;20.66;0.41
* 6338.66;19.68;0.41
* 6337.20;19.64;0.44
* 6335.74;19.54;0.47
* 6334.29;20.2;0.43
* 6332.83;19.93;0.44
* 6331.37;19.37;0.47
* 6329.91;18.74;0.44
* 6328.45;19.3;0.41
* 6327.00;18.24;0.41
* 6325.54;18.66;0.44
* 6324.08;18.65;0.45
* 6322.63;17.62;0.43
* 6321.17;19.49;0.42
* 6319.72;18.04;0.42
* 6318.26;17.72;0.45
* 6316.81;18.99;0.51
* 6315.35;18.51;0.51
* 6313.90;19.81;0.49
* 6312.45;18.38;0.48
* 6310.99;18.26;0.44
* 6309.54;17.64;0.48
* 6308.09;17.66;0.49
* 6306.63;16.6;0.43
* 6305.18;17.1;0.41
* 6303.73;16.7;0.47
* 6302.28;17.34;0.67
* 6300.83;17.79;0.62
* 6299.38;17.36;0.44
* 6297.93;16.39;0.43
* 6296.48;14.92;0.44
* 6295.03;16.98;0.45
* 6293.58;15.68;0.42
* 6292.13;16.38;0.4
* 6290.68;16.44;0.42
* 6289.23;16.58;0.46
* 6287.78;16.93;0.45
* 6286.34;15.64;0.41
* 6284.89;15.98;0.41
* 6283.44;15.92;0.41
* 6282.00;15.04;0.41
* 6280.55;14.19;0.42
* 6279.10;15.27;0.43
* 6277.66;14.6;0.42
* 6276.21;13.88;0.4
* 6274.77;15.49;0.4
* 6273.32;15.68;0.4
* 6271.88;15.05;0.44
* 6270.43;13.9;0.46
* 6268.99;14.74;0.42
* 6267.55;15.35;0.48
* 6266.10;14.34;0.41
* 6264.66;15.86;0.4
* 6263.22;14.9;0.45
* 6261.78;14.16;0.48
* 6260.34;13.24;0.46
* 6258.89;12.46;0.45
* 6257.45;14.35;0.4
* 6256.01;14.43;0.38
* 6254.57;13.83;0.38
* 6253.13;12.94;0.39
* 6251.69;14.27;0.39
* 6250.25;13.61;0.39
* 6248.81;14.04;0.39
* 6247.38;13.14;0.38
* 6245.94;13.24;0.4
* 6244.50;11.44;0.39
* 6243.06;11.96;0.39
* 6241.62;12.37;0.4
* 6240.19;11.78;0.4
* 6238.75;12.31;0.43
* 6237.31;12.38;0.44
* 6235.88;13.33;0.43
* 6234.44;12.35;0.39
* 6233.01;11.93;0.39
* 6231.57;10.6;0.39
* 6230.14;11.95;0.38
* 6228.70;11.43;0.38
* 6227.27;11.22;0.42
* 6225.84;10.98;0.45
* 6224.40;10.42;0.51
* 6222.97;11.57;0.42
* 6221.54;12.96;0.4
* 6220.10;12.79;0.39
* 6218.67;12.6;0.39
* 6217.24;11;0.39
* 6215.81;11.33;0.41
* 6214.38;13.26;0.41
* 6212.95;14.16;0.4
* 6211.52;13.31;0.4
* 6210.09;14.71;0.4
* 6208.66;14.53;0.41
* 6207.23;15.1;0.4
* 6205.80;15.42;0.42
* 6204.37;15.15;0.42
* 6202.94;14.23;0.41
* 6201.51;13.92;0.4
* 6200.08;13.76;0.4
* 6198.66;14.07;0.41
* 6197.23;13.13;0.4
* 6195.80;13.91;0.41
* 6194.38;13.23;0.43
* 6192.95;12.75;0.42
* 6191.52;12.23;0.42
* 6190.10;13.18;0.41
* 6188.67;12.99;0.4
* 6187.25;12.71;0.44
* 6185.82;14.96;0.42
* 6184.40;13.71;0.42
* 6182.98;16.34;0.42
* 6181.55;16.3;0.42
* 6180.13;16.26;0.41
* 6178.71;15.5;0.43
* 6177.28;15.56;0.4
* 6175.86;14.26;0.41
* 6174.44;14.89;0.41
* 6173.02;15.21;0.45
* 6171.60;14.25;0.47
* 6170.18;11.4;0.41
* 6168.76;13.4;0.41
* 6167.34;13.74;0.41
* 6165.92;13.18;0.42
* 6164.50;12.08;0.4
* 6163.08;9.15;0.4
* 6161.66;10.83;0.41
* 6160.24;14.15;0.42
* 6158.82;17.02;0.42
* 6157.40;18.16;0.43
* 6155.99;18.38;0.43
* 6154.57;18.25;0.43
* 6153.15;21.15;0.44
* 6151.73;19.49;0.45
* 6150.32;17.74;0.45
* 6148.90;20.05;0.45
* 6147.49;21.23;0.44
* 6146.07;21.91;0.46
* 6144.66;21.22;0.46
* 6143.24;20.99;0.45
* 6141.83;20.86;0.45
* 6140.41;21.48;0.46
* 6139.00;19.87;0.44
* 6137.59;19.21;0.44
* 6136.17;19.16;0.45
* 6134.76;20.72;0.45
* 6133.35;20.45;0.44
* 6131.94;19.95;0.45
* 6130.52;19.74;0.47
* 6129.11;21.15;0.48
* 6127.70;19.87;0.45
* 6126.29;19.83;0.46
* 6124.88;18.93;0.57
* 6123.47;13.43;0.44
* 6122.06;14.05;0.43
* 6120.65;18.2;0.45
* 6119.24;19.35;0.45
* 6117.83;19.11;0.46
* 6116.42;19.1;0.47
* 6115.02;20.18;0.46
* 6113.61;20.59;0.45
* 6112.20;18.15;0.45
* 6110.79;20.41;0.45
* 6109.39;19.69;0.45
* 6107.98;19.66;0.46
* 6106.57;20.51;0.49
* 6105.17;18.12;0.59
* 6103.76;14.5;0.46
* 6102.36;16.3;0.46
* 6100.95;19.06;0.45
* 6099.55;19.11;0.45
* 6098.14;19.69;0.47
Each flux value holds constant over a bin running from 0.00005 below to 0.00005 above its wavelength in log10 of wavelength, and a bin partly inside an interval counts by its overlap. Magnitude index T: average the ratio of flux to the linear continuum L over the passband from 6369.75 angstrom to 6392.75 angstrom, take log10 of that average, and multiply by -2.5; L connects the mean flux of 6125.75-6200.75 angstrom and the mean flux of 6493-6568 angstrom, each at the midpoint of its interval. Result 0.139 mag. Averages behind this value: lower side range 16.5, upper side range 24.1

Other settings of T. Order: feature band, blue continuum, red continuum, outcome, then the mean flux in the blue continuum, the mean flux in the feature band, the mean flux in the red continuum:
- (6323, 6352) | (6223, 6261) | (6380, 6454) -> -0.17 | 12.5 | 19.8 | 20.6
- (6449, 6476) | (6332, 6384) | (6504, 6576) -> -0.01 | 19.6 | 22.5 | 24.4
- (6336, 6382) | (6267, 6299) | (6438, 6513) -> -0.08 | 15.5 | 19.7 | 22.6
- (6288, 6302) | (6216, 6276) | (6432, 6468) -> -0.09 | 13.1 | 16.5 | 21.8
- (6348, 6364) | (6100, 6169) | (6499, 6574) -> 0.09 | 18.3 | 19.8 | 24.3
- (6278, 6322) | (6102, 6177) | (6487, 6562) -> 0.20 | 17.8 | 17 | 24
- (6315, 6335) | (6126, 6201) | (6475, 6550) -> 0.06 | 16.5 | 18.8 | 23.9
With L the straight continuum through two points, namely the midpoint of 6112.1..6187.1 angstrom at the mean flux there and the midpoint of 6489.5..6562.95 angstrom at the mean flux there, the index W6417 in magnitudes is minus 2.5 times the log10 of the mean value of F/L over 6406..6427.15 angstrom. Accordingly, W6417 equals 0.03 mag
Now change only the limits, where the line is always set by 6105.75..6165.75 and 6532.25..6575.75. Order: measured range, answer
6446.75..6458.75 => 0.04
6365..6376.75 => 0.12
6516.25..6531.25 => -0.04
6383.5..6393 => 0.22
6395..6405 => 0.09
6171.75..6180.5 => 0.25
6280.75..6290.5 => 0.28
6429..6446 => 0.07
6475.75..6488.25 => 0.00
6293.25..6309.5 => 0.23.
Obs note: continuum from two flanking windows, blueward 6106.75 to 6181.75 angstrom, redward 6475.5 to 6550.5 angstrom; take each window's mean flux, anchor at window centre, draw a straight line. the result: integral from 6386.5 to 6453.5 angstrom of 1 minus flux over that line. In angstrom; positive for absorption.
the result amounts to 4.4 angstrom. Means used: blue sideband 17.7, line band 20.9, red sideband 23.9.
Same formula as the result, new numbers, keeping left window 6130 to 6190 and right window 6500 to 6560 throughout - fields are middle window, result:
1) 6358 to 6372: 1.2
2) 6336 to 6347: 0.2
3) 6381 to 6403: 3.0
